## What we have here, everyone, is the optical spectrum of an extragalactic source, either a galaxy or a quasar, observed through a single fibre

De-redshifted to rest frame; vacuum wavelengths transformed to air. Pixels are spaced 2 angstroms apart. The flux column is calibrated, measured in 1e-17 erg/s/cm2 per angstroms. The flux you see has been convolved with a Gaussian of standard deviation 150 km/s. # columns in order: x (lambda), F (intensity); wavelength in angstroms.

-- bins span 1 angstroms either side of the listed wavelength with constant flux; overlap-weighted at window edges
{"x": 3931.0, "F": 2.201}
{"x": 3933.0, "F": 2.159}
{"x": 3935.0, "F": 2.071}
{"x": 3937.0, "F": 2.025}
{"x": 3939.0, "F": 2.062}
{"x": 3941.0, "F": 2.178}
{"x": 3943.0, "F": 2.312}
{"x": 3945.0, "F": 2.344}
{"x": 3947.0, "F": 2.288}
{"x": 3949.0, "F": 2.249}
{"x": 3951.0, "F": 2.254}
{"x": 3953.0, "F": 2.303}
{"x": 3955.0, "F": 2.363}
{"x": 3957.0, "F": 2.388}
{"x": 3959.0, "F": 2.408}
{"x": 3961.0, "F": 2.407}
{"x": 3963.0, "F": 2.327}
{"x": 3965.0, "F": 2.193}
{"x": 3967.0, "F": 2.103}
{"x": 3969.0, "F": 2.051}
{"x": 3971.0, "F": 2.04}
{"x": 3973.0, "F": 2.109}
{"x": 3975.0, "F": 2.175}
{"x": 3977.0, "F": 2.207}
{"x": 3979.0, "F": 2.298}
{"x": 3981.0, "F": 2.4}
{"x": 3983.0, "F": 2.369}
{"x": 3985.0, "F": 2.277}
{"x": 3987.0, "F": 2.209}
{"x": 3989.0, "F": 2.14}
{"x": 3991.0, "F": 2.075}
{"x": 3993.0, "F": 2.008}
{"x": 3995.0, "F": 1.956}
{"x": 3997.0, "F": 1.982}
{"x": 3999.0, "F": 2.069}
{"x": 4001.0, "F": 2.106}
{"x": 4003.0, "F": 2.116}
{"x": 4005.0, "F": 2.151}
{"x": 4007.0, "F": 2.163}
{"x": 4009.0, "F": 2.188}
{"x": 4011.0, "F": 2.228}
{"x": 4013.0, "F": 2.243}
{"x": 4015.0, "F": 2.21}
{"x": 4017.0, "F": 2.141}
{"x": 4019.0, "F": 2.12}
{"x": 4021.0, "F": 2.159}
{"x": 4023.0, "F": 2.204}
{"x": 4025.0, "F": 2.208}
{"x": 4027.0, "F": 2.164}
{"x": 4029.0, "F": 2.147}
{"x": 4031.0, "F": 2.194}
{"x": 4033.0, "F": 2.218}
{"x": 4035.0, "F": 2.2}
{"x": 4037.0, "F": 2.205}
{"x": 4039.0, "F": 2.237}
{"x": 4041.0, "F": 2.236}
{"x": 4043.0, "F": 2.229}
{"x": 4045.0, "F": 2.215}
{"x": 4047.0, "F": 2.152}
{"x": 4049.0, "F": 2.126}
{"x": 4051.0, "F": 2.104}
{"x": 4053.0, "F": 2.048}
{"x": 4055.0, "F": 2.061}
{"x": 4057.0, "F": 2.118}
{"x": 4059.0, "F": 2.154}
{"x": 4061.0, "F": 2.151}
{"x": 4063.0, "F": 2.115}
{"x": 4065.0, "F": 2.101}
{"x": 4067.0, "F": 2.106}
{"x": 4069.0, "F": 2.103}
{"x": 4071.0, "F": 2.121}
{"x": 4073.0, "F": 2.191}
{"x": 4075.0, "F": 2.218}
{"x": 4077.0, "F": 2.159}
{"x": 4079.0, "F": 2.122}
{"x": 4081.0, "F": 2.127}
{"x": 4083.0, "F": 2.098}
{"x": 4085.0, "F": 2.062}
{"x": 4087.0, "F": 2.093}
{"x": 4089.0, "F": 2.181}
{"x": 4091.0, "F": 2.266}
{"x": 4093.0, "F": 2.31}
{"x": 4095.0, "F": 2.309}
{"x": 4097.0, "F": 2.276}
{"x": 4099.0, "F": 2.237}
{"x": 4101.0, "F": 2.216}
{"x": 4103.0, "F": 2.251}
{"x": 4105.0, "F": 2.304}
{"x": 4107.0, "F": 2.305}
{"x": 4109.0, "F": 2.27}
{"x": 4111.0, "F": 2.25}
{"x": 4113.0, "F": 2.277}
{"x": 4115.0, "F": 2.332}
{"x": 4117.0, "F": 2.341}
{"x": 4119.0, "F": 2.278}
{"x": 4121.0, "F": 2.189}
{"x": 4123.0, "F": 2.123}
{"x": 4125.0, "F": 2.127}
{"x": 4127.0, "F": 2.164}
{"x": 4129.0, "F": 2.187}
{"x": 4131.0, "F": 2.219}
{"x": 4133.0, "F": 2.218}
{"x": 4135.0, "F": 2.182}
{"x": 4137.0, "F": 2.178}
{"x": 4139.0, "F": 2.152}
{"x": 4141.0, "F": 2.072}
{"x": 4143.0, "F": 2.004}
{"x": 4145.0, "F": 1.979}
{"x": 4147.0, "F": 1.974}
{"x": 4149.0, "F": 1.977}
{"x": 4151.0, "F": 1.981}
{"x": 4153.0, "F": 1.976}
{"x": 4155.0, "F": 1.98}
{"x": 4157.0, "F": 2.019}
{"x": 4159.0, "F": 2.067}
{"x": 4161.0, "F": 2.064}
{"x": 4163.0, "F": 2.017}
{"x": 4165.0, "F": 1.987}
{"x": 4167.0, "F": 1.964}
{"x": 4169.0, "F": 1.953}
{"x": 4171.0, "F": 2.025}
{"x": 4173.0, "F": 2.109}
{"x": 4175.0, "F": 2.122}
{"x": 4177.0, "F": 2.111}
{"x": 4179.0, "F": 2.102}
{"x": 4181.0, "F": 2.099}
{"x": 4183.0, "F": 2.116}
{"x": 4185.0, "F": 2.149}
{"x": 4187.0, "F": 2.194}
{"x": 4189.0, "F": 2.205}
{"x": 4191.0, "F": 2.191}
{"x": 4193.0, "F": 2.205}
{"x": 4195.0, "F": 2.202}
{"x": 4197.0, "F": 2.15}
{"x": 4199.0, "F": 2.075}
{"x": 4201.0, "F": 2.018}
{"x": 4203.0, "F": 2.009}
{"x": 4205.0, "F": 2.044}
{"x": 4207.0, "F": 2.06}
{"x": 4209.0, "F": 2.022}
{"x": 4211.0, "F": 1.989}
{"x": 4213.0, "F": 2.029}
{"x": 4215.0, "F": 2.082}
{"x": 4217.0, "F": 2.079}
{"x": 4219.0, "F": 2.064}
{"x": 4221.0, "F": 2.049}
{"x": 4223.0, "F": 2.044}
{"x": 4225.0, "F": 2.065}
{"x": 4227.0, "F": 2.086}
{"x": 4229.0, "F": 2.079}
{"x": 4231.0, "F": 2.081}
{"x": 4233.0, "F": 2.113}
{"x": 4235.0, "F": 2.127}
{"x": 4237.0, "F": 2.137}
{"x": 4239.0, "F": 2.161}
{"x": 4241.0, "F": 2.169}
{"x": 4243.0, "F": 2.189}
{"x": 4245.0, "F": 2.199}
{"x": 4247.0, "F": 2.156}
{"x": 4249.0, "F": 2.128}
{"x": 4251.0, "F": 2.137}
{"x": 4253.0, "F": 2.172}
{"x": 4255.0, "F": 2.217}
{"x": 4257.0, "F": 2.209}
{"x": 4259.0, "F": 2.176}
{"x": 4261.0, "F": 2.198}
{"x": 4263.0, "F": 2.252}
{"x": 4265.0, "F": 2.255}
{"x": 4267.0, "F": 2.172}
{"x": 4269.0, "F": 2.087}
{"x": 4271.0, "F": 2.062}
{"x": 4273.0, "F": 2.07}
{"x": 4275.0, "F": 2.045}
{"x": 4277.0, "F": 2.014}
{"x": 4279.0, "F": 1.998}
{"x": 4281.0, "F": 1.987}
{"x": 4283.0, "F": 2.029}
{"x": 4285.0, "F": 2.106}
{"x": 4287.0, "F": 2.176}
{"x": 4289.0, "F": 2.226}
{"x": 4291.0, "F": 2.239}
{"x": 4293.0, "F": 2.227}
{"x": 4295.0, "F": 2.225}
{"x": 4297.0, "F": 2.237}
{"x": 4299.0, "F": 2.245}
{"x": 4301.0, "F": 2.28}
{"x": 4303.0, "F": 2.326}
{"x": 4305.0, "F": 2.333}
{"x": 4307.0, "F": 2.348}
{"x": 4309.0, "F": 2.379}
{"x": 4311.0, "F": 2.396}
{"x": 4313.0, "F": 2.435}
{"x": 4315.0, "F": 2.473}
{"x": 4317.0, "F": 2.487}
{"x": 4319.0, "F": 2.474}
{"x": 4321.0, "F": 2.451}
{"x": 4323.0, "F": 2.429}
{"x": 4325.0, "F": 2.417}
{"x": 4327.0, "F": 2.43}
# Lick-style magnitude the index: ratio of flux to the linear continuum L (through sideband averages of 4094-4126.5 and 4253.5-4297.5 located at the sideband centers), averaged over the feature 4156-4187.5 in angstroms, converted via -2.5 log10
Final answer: 0.07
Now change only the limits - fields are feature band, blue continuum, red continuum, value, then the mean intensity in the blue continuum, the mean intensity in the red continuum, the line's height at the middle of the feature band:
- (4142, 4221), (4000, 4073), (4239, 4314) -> 0.06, 2.16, 2.19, 2.18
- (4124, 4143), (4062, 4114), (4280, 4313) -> 0.02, 2.19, 2.24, 2.2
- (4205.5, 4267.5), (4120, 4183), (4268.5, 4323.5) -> 0.02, 2.08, 2.24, 2.17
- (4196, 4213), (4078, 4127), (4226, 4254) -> 0.06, 2.22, 2.14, 2.16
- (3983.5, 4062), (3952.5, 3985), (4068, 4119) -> 0.04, 2.26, 2.22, 2.24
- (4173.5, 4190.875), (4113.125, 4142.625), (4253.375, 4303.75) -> 0.02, 2.2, 2.16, 2.18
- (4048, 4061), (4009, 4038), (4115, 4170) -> 0.03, 2.19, 2.09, 2.16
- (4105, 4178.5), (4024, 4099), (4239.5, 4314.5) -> 0.03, 2.17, 2.19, 2.18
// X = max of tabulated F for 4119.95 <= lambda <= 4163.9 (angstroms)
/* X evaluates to 2.219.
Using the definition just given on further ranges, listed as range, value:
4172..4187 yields 2.194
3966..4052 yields 2.4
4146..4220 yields 2.205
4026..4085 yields 2.237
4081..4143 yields 2.341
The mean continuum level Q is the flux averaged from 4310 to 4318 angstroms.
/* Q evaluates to 2.45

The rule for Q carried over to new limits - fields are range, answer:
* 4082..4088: 2.08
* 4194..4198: 2.18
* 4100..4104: 2.23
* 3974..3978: 2.19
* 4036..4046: 2.22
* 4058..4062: 2.15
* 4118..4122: 2.23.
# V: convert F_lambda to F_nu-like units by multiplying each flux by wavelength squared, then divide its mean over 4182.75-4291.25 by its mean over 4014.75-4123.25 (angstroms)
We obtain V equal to 1.0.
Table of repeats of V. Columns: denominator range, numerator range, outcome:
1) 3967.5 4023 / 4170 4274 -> 1.10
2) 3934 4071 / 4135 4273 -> 1.06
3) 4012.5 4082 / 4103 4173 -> 1.03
